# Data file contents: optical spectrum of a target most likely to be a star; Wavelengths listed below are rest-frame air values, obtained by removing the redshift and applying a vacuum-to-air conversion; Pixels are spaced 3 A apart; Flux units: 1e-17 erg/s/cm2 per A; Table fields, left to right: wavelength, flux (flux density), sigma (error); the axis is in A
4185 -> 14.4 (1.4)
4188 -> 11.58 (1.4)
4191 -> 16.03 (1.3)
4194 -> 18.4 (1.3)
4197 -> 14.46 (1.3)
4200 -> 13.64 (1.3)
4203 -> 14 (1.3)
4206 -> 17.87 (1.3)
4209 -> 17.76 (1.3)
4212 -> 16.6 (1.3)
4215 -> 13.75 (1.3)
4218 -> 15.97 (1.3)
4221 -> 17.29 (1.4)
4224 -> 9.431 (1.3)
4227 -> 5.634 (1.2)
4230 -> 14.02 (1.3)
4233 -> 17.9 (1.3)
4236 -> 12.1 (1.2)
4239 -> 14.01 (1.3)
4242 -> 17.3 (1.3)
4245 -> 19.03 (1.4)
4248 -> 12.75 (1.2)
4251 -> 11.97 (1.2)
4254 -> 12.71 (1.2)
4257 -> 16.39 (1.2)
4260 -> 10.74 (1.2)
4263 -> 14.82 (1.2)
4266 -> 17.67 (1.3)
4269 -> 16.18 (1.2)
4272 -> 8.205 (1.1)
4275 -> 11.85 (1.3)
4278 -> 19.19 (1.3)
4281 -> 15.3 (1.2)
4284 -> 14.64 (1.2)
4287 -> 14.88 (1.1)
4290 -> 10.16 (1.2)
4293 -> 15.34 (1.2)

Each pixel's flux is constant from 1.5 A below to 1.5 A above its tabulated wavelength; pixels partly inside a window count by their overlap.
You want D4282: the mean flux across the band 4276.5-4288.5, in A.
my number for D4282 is 16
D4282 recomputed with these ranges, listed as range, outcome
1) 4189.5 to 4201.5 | 15.6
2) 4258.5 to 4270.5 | 14.9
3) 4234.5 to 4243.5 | 14.5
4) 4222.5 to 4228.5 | 7.53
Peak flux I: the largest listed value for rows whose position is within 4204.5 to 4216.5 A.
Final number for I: 17.87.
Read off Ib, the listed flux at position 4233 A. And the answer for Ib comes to 17.9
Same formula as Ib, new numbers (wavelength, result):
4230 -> 14.02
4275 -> 11.85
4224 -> 9.431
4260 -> 10.74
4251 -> 11.97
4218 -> 15.97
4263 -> 14.82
